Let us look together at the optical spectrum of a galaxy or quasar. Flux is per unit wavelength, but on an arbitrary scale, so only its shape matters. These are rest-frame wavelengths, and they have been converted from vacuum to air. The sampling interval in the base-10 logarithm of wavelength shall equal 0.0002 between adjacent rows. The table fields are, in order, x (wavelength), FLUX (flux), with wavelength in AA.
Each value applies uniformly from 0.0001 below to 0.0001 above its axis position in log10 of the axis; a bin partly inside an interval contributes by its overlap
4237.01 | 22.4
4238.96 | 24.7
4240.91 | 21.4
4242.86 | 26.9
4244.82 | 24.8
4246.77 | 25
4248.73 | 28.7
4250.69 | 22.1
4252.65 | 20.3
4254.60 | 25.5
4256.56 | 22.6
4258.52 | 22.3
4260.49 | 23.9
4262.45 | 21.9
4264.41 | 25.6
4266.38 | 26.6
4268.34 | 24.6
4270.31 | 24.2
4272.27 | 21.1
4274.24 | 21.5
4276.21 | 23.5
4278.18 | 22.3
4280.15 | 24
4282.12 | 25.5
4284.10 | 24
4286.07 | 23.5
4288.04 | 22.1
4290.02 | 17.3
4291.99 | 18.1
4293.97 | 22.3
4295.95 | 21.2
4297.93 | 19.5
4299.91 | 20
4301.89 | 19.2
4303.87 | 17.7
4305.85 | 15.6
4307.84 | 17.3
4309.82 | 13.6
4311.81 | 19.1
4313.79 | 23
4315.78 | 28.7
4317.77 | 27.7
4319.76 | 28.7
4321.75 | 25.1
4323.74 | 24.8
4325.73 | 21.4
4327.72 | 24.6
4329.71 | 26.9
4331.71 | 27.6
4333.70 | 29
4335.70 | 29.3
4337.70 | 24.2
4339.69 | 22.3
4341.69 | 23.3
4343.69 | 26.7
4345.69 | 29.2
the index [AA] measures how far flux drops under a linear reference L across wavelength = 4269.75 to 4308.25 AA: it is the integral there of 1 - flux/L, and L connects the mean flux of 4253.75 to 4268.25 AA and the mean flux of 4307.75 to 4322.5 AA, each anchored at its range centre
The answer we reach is 4.29 AA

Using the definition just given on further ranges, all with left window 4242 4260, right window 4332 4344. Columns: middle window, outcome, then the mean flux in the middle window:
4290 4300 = 2.04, 19.9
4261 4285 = 0.87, 23.7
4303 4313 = 3.37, 16.8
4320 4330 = 0.36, 24.7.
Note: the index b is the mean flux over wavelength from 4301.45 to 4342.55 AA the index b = 23.4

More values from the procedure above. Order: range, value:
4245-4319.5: 22.3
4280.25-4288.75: 23.9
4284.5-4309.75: 19.4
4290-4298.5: 20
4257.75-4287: 23.6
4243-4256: 24.5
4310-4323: 24.6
